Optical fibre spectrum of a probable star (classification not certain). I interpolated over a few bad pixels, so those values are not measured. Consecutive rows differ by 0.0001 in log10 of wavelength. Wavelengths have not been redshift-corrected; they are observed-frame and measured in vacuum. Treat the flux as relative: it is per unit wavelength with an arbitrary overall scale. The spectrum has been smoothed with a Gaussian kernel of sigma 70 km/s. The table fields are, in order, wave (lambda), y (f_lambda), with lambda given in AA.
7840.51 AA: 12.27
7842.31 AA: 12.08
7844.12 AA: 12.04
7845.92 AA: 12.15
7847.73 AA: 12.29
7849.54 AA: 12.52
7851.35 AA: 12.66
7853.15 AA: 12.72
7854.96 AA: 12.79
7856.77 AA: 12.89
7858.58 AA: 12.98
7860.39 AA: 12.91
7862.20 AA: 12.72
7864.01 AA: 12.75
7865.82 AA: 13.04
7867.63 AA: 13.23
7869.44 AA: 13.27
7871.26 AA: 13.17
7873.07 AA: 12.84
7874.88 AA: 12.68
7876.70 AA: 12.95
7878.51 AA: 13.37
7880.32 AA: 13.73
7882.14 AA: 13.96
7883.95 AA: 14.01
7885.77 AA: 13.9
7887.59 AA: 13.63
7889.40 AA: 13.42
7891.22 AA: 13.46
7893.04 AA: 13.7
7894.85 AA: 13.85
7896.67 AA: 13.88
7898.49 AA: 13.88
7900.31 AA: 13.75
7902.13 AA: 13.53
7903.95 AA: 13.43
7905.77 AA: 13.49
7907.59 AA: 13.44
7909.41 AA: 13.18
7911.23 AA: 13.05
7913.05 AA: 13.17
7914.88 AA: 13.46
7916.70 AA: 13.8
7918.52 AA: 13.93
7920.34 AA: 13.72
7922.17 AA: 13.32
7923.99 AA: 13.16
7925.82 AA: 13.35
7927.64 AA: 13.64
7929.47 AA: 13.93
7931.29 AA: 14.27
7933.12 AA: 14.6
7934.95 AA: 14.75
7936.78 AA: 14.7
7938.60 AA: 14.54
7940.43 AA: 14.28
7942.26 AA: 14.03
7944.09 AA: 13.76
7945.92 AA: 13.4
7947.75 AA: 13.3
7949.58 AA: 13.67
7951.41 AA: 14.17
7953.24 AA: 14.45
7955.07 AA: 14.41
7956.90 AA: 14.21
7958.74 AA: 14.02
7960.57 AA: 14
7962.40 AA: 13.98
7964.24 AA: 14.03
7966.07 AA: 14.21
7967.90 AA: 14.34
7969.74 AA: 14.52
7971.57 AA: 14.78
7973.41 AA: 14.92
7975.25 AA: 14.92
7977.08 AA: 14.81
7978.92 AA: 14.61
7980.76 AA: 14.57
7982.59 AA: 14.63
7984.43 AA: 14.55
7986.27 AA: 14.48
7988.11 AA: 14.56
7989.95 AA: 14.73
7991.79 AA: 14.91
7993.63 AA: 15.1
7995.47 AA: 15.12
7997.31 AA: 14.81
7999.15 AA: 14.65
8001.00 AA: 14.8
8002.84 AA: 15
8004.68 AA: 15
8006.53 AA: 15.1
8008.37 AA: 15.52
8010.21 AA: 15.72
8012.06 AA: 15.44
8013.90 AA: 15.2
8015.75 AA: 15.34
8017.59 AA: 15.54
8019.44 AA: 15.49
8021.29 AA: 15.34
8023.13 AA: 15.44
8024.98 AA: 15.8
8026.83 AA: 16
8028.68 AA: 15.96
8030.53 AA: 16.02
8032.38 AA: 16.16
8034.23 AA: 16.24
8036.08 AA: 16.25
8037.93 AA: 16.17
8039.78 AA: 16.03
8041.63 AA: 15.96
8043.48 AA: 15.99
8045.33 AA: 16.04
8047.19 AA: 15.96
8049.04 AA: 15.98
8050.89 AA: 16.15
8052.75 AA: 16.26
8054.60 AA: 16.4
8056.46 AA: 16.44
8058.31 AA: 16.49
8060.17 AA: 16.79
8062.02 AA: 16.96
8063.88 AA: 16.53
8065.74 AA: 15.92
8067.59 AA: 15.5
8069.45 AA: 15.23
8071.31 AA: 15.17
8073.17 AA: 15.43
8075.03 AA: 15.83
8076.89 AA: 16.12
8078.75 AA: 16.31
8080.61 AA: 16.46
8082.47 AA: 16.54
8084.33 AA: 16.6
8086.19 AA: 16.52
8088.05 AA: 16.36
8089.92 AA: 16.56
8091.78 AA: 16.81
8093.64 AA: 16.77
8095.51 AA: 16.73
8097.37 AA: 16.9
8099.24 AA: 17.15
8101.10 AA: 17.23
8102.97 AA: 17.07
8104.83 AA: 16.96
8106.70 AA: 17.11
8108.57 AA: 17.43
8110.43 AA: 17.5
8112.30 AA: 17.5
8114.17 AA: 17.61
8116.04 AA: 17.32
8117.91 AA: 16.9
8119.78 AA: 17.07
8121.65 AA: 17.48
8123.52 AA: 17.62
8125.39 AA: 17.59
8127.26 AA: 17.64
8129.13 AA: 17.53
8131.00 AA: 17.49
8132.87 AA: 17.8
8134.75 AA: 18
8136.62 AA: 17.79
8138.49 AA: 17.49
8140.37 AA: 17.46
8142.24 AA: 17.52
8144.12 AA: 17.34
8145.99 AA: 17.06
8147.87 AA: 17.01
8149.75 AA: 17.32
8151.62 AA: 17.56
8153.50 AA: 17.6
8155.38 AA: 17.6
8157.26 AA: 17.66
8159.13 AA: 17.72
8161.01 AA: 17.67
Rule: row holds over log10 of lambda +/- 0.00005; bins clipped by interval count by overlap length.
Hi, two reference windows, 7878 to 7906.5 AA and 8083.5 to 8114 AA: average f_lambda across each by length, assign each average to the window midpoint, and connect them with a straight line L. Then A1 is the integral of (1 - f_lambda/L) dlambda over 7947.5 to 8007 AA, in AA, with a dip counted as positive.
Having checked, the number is 2.0 AA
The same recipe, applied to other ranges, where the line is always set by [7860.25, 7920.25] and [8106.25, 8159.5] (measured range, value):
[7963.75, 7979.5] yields 0.2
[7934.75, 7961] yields 0.5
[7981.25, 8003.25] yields 0.5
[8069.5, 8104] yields 0.5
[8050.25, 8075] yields 0.3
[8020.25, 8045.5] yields -0.2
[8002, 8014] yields 0.1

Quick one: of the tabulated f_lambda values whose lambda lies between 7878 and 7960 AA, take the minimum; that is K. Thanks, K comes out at 13.05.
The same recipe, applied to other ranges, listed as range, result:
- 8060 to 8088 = 15.17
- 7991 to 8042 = 14.65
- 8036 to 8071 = 15.23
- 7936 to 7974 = 13.3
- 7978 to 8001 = 14.48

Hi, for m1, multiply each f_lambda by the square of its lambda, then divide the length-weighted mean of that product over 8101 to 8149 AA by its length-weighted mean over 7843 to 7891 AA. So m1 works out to 1.43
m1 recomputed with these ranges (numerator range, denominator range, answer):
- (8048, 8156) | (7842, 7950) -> 1.33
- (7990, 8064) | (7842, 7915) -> 1.24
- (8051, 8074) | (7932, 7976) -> 1.16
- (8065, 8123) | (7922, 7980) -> 1.22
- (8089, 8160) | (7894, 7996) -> 1.29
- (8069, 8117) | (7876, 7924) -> 1.29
